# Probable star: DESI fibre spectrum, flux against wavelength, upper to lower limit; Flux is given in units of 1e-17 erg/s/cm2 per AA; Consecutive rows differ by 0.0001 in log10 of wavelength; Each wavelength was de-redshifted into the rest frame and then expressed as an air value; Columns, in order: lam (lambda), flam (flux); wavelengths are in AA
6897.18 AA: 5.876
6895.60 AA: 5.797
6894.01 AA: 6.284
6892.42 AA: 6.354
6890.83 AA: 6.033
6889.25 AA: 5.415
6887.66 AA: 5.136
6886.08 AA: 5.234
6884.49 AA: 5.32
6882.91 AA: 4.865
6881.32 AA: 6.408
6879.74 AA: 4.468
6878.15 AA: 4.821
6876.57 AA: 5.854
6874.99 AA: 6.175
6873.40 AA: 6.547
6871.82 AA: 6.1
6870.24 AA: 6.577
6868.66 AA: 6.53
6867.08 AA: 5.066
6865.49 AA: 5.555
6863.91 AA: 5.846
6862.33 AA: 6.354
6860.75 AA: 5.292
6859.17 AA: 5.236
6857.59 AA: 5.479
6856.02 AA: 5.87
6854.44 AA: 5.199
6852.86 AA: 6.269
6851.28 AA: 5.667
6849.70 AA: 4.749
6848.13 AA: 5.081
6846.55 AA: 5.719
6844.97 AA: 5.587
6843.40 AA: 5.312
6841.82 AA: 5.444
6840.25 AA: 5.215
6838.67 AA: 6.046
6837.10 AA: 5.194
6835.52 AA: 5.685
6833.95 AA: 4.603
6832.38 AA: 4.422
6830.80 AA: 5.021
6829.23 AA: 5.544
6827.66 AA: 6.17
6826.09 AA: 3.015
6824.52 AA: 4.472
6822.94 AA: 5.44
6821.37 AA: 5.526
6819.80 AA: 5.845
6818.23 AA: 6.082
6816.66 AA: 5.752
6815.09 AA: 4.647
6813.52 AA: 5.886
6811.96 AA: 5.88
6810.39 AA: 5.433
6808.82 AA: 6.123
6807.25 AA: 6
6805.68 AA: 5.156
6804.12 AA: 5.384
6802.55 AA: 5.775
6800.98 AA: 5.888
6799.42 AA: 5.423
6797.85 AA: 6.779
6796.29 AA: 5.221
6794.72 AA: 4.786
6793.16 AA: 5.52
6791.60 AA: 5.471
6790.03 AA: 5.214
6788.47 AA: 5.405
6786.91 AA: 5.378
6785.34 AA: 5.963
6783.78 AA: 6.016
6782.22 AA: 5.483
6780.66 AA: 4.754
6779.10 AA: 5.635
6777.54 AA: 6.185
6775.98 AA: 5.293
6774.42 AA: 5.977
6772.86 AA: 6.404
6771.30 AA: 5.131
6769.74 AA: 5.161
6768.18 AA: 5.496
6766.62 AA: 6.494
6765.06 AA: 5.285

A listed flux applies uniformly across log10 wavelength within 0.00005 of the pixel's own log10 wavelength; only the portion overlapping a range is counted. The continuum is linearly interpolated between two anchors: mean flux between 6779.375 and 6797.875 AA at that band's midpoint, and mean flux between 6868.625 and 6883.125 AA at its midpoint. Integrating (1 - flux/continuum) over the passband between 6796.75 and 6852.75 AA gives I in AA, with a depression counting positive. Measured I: 1.7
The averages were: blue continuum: 5.45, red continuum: 5.84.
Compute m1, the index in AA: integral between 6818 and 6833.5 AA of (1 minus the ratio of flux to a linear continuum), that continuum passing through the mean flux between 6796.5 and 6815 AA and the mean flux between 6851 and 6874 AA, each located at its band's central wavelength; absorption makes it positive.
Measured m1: 1.78 AA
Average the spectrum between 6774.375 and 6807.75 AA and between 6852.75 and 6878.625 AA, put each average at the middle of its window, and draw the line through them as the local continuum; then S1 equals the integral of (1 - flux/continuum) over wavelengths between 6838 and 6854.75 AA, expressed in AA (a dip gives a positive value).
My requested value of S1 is 0.8 AA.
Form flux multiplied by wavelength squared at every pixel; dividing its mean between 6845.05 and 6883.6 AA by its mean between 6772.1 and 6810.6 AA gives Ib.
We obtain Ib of 1.0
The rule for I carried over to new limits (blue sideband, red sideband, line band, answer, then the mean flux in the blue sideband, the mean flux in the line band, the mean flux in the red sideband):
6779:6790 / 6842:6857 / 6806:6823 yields -0.60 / 5.49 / 5.69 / 5.49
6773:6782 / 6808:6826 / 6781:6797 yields 0.43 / 5.62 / 5.43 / 5.45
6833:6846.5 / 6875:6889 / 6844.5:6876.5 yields -2.34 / 5.39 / 5.75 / 5.32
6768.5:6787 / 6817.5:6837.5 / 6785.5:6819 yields -1.26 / 5.62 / 5.59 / 5.15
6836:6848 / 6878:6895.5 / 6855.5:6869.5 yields -0.49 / 5.48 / 5.69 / 5.52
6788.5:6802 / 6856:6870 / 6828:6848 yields 1.15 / 5.54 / 5.33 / 5.72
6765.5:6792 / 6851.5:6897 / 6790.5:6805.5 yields 0.20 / 5.61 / 5.56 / 5.72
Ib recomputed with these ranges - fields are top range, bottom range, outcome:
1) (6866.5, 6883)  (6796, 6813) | 1.03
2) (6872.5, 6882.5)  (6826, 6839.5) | 1.11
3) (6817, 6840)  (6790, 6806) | 0.95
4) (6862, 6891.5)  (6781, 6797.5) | 1.07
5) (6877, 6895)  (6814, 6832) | 1.07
